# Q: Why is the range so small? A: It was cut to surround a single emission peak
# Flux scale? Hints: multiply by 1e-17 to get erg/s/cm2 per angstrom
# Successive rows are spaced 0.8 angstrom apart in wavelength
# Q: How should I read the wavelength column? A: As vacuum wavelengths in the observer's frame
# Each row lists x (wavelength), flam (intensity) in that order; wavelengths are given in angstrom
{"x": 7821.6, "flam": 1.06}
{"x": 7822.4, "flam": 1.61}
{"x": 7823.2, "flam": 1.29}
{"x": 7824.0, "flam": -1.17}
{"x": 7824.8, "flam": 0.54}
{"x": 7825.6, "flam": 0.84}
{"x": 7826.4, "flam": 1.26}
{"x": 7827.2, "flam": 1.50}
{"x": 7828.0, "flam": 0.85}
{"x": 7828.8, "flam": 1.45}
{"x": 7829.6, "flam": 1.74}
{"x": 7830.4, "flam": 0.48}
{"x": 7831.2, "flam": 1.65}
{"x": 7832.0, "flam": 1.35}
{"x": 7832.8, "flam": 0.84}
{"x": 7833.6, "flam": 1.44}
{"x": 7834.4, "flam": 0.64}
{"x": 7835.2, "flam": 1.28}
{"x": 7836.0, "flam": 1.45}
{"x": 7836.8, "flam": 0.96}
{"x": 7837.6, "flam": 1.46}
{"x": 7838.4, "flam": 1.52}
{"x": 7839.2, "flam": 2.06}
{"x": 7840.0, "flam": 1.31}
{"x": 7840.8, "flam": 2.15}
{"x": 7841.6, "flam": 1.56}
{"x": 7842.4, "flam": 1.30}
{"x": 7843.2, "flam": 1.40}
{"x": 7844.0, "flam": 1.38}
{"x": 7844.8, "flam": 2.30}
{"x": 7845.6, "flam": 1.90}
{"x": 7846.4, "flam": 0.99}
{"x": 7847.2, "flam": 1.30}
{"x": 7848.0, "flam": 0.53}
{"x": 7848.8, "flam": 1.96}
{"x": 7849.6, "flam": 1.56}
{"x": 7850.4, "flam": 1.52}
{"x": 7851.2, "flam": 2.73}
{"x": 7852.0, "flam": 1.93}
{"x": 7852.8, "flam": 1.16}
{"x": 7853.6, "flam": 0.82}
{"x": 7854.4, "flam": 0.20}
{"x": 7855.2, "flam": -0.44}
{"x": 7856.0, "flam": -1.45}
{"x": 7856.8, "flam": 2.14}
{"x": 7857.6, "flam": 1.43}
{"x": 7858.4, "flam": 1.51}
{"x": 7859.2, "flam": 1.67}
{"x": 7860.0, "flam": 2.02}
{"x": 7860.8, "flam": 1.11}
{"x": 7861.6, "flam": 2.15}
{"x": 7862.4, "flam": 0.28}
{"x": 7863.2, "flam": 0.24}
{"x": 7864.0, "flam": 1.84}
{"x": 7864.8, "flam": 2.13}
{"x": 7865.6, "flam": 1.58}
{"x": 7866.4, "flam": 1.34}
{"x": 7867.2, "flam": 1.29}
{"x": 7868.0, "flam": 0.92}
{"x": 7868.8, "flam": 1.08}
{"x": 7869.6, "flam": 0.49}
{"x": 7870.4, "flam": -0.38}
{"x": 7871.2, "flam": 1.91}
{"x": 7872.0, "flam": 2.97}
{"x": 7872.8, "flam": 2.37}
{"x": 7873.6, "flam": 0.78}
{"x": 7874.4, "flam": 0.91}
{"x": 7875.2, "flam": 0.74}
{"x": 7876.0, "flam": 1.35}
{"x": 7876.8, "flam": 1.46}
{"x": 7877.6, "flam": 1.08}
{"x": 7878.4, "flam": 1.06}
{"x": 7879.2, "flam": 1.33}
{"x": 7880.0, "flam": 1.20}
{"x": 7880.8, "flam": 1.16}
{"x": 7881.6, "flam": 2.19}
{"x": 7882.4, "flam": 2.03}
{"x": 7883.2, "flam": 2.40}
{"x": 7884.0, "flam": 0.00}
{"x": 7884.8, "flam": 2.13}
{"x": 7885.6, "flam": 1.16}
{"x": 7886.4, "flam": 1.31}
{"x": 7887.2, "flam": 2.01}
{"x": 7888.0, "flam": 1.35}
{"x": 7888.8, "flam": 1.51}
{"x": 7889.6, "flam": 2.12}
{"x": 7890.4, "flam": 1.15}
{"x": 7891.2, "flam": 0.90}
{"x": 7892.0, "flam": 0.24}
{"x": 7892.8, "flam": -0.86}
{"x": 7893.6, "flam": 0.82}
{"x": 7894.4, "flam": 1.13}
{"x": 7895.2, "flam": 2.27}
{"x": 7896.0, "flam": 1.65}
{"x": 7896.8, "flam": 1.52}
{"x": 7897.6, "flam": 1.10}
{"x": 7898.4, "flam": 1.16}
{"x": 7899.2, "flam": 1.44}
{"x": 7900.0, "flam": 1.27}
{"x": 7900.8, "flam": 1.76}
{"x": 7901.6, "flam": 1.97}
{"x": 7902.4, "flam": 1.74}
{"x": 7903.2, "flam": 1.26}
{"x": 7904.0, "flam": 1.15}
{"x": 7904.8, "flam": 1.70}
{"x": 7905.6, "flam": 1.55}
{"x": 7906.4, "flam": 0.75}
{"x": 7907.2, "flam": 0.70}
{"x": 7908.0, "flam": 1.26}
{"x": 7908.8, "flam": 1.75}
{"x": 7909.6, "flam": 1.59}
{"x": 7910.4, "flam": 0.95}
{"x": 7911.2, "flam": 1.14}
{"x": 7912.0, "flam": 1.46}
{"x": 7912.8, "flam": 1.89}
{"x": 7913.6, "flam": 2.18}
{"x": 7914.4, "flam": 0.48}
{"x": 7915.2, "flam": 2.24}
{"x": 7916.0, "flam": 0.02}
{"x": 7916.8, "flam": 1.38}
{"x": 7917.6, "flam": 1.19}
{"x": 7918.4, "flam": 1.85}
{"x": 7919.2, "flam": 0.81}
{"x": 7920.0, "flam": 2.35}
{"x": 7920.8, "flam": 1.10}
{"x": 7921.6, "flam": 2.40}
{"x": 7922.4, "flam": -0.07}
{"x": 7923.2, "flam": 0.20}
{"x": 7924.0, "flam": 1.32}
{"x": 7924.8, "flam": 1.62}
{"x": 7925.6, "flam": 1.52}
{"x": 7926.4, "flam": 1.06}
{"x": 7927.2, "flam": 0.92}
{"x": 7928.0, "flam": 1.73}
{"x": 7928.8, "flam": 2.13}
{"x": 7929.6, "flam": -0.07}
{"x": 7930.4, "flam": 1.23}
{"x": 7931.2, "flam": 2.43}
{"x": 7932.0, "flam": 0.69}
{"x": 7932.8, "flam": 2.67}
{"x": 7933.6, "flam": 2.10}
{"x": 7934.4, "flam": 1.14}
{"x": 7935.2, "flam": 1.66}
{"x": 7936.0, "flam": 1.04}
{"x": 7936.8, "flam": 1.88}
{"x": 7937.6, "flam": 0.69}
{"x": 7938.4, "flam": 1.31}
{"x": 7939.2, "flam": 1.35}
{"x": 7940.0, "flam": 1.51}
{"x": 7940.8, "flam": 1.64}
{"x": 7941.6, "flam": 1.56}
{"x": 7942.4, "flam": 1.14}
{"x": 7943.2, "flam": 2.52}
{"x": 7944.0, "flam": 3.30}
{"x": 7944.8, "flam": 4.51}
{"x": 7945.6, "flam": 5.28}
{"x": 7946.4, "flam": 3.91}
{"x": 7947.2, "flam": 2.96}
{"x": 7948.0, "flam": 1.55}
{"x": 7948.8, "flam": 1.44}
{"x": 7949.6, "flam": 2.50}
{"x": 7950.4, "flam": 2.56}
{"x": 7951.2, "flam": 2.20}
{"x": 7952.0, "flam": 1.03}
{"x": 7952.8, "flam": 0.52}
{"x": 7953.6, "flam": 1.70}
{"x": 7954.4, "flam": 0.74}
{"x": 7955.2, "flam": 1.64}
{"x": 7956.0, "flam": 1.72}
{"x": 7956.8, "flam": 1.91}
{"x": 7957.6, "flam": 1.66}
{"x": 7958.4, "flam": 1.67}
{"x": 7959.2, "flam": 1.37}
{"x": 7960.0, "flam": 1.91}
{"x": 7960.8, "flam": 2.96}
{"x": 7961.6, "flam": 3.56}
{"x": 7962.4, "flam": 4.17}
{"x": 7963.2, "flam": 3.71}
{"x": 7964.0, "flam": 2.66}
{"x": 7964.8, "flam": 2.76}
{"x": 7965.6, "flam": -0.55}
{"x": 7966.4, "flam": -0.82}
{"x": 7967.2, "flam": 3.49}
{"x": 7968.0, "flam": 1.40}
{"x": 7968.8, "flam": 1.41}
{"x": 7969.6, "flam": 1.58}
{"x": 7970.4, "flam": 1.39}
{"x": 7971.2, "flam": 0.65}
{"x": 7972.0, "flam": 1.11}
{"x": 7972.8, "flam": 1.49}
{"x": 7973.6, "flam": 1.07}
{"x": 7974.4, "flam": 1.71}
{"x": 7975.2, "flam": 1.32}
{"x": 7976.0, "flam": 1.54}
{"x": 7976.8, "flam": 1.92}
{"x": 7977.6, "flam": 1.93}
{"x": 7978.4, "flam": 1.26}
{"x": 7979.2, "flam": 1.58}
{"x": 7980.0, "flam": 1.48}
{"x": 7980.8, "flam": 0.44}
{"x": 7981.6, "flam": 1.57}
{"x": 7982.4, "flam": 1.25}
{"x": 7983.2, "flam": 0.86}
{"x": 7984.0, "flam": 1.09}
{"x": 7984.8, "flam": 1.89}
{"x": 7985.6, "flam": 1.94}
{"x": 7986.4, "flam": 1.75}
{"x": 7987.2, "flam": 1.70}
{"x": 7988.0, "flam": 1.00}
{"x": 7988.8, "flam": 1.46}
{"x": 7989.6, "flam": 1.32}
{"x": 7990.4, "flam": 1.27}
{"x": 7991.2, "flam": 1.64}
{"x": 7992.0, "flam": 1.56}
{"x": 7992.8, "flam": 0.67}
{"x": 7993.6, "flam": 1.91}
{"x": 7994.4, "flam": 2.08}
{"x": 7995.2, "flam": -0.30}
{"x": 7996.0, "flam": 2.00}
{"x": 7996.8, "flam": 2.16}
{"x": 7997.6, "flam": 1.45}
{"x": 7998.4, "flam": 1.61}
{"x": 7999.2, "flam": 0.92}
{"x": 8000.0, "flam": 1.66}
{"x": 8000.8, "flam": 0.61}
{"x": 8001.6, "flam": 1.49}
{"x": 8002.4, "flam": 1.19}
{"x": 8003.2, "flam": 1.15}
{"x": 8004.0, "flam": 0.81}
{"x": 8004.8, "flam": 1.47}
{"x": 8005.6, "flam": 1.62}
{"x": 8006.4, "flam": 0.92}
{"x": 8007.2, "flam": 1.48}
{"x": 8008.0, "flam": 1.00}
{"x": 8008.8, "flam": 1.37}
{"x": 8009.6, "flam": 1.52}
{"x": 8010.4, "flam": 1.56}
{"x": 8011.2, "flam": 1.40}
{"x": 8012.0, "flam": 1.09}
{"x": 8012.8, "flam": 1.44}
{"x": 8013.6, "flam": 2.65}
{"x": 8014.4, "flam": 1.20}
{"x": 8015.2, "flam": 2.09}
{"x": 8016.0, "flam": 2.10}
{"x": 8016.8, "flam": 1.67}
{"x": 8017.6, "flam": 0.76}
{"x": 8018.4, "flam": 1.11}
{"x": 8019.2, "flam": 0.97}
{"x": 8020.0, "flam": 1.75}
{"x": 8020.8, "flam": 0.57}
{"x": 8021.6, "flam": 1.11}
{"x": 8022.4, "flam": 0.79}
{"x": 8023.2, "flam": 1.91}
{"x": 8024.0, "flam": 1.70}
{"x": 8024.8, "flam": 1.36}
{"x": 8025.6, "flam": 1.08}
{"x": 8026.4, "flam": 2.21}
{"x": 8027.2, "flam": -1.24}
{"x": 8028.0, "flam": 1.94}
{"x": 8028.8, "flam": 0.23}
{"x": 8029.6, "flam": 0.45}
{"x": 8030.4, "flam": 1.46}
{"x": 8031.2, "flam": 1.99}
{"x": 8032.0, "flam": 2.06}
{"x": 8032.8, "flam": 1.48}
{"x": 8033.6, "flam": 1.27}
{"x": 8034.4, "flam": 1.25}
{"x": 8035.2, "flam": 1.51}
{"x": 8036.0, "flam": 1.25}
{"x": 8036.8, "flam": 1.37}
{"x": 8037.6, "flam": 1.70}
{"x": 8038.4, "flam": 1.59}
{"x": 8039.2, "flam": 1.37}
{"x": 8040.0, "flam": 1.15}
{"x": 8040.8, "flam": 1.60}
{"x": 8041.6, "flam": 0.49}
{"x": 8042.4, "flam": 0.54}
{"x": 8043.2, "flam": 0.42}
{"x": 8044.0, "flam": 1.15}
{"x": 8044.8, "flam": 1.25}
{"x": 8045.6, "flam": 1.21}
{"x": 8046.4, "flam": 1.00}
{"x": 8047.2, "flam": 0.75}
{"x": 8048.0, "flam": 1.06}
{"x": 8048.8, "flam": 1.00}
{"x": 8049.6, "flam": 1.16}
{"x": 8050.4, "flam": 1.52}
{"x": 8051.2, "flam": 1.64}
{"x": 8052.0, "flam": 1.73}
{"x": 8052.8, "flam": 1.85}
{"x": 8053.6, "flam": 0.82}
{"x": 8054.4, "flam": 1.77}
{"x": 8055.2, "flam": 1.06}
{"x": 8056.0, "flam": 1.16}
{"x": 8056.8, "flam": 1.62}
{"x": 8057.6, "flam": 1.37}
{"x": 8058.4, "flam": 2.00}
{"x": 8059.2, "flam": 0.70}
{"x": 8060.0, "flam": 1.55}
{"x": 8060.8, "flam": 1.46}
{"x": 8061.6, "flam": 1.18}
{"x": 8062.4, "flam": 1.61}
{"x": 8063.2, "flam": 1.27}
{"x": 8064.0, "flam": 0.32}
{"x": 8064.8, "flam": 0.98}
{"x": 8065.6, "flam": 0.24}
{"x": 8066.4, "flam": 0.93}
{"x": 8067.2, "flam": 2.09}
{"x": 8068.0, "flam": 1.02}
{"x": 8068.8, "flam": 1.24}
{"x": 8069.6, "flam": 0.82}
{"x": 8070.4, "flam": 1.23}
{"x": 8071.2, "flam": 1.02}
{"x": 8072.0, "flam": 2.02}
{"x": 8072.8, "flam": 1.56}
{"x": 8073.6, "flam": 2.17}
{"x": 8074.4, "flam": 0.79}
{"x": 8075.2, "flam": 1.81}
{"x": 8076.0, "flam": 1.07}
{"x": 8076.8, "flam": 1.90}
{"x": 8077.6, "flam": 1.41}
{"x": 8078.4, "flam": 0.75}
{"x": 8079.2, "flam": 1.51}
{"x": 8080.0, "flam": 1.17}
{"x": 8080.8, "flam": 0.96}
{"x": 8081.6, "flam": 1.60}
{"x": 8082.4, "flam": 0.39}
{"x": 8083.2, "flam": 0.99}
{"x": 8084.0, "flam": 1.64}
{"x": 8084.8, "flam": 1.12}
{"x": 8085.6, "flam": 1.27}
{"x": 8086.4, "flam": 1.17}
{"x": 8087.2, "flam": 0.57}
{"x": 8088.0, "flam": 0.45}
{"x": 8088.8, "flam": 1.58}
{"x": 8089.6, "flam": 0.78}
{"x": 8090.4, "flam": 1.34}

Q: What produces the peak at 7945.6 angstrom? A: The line [S II]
